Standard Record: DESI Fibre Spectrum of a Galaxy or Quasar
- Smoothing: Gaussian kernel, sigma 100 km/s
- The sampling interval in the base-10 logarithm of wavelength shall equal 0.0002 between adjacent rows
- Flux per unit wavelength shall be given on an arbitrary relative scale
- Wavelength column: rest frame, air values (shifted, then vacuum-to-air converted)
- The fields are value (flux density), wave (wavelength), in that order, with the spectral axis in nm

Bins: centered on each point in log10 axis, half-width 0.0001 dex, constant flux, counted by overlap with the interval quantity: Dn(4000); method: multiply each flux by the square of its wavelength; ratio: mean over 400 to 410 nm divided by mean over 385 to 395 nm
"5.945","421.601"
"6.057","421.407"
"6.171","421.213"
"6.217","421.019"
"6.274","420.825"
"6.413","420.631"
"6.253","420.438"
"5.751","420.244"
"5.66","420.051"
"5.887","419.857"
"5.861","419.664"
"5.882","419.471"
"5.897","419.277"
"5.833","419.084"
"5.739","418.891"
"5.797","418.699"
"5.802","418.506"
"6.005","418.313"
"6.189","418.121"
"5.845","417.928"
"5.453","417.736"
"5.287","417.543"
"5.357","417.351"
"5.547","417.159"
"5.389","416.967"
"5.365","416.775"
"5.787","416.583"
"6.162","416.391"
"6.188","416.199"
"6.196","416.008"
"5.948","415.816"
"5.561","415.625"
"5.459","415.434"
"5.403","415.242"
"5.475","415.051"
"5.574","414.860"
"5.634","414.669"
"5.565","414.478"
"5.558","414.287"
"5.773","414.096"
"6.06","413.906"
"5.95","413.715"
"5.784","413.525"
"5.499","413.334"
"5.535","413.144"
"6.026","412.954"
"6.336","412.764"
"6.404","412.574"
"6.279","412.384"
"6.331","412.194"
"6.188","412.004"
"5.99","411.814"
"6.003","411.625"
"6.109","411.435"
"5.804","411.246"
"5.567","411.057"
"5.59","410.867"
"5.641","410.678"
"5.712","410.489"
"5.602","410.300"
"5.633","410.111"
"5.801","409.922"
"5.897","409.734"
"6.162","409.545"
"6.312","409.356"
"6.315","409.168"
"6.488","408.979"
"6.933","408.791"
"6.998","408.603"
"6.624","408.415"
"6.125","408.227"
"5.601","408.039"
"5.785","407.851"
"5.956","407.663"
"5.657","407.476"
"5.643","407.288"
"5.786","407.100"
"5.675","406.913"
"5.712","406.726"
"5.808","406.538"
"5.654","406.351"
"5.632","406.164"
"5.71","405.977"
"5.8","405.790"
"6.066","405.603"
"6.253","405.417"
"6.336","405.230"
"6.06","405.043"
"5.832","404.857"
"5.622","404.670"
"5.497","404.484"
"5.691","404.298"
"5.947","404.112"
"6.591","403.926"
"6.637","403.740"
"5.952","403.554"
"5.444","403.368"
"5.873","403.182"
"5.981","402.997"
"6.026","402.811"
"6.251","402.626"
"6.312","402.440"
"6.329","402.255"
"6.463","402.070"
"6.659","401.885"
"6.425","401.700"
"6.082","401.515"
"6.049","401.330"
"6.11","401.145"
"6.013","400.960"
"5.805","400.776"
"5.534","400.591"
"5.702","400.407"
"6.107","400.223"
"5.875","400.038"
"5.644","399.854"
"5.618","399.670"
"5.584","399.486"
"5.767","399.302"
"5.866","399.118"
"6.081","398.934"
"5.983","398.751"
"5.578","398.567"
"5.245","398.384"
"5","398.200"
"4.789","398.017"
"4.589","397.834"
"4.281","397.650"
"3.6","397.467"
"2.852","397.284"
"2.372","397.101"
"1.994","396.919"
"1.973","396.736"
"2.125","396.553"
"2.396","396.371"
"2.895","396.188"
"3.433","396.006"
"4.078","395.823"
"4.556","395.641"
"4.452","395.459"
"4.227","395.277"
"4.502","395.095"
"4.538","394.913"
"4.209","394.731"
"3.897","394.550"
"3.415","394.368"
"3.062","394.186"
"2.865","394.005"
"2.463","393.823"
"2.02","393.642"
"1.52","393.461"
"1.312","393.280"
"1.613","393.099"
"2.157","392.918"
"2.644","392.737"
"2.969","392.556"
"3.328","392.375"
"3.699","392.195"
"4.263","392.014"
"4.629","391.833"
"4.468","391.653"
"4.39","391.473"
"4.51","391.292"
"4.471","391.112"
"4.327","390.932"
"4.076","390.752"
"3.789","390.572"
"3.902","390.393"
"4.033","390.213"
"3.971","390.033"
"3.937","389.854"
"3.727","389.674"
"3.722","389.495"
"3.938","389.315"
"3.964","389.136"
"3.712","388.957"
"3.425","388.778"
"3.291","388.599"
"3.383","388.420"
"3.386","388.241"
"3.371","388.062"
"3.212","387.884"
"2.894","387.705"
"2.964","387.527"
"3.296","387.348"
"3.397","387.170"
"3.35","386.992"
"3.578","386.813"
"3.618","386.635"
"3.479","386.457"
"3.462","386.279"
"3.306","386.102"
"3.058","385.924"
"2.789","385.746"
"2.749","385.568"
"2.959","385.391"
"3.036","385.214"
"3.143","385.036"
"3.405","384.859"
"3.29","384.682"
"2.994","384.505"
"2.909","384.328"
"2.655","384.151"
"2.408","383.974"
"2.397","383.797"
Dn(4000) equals 1.9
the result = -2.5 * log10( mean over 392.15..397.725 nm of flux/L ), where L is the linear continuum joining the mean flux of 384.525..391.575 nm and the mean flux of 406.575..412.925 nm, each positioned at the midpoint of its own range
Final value 0.37 mag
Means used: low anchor 3.54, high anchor 6.02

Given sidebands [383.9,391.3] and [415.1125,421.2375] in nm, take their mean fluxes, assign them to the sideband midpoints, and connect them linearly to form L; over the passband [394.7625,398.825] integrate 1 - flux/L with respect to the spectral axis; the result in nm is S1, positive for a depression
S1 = 0.28 nm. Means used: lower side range 3.44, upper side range 5.82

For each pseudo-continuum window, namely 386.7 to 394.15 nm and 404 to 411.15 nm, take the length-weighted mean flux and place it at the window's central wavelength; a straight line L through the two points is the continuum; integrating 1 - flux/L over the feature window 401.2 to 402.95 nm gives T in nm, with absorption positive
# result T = -0.40 nm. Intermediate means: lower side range 3.41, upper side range 5.93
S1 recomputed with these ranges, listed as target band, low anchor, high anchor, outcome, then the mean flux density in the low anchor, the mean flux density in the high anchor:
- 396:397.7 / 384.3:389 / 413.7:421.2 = 0.57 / 3.24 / 5.8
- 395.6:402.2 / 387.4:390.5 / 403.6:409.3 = 0.18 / 3.58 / 6.02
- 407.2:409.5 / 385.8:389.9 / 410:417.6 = -0.39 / 3.44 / 5.78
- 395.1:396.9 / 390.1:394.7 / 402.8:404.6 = 0.35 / 3.37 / 5.96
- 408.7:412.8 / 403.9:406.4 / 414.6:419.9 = -0.16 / 5.89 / 5.73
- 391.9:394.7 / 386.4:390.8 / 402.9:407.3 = 0.95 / 3.57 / 5.89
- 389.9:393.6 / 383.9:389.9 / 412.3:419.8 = 0.19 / 3.29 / 5.78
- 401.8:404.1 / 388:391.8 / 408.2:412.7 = -0.39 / 3.91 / 6.11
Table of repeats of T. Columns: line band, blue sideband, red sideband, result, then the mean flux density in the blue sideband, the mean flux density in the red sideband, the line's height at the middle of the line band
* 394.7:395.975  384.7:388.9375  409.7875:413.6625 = -0.05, 3.25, 5.89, 4.15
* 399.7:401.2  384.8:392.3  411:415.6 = -0.37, 3.62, 5.84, 4.69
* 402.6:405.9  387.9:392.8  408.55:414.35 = -0.46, 3.82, 6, 5.26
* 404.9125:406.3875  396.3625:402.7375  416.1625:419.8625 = -0.16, 5.16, 5.75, 5.36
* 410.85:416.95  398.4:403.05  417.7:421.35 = 0.12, 5.98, 5.95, 5.96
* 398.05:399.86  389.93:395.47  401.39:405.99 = -0.23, 3.53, 6.08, 4.98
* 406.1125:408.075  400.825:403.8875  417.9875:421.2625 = 0.12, 6.17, 5.97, 6.11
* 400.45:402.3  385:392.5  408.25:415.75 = -0.47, 3.62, 5.94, 4.88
